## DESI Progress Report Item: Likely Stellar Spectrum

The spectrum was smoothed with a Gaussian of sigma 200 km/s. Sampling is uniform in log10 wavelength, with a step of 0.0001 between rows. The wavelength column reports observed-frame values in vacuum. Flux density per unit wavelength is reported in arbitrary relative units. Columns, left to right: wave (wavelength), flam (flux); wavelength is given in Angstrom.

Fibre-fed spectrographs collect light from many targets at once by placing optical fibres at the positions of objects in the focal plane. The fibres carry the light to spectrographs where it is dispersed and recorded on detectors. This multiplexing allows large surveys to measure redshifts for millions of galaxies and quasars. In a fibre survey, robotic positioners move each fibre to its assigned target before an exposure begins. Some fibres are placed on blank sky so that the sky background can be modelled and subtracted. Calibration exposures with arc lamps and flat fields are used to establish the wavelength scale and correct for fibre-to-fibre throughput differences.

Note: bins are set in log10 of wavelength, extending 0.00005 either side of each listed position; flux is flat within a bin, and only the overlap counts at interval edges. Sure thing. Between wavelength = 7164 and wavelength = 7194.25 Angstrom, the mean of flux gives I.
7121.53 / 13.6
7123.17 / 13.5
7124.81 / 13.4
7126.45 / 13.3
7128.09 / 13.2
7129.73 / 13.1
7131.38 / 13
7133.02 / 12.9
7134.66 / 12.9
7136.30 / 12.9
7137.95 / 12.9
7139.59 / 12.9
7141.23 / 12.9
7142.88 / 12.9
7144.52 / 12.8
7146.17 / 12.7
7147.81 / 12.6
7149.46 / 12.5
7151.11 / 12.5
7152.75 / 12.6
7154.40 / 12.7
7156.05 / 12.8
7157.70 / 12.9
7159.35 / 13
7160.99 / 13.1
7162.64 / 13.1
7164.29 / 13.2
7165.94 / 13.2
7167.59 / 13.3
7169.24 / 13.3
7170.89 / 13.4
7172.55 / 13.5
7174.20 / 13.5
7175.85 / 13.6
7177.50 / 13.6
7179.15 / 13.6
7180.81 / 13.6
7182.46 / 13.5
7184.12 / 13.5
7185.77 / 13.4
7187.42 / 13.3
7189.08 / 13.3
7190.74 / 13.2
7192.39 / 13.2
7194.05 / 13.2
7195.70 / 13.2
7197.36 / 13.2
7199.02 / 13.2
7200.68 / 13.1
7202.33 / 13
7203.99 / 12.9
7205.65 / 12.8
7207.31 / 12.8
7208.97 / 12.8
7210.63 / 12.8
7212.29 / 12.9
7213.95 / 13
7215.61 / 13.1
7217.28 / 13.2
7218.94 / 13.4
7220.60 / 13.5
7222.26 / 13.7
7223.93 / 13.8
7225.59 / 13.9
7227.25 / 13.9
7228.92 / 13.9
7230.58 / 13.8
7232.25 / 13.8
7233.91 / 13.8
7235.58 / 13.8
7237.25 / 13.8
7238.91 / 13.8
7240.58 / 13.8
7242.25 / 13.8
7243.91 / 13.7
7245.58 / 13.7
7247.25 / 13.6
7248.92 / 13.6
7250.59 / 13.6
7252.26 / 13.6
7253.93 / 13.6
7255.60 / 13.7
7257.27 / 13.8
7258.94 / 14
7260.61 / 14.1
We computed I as 13.4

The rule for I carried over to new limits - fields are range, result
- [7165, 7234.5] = 13.3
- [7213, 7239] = 13.6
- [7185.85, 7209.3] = 13.1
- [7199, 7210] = 12.9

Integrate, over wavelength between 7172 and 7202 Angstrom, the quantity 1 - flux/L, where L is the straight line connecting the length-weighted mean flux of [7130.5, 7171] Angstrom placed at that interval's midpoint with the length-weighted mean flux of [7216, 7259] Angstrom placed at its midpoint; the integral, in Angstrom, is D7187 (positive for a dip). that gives -0.3 Angstrom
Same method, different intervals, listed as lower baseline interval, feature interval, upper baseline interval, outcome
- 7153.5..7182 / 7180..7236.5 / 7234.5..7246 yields 0.9 Angstrom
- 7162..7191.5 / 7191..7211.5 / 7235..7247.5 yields 0.8 Angstrom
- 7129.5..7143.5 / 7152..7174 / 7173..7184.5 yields 0.4 Angstrom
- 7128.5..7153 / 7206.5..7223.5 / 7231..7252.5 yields 0.4 Angstrom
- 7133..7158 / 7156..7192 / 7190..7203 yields -0.9 Angstrom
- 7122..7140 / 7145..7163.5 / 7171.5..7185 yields 0.8 Angstrom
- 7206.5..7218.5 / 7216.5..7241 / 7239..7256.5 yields -0.8 Angstrom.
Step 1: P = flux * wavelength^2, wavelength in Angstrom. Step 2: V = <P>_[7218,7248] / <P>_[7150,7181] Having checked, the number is 1.06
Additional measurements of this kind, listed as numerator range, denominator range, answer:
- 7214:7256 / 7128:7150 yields 1.09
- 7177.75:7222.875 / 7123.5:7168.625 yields 1.04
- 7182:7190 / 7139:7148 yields 1.06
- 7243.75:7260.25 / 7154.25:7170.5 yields 1.07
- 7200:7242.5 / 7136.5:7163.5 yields 1.07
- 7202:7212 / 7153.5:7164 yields 1.01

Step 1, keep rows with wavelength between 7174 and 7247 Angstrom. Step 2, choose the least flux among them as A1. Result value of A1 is 12.8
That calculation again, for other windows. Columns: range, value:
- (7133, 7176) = 12.5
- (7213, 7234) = 13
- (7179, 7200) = 13.2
